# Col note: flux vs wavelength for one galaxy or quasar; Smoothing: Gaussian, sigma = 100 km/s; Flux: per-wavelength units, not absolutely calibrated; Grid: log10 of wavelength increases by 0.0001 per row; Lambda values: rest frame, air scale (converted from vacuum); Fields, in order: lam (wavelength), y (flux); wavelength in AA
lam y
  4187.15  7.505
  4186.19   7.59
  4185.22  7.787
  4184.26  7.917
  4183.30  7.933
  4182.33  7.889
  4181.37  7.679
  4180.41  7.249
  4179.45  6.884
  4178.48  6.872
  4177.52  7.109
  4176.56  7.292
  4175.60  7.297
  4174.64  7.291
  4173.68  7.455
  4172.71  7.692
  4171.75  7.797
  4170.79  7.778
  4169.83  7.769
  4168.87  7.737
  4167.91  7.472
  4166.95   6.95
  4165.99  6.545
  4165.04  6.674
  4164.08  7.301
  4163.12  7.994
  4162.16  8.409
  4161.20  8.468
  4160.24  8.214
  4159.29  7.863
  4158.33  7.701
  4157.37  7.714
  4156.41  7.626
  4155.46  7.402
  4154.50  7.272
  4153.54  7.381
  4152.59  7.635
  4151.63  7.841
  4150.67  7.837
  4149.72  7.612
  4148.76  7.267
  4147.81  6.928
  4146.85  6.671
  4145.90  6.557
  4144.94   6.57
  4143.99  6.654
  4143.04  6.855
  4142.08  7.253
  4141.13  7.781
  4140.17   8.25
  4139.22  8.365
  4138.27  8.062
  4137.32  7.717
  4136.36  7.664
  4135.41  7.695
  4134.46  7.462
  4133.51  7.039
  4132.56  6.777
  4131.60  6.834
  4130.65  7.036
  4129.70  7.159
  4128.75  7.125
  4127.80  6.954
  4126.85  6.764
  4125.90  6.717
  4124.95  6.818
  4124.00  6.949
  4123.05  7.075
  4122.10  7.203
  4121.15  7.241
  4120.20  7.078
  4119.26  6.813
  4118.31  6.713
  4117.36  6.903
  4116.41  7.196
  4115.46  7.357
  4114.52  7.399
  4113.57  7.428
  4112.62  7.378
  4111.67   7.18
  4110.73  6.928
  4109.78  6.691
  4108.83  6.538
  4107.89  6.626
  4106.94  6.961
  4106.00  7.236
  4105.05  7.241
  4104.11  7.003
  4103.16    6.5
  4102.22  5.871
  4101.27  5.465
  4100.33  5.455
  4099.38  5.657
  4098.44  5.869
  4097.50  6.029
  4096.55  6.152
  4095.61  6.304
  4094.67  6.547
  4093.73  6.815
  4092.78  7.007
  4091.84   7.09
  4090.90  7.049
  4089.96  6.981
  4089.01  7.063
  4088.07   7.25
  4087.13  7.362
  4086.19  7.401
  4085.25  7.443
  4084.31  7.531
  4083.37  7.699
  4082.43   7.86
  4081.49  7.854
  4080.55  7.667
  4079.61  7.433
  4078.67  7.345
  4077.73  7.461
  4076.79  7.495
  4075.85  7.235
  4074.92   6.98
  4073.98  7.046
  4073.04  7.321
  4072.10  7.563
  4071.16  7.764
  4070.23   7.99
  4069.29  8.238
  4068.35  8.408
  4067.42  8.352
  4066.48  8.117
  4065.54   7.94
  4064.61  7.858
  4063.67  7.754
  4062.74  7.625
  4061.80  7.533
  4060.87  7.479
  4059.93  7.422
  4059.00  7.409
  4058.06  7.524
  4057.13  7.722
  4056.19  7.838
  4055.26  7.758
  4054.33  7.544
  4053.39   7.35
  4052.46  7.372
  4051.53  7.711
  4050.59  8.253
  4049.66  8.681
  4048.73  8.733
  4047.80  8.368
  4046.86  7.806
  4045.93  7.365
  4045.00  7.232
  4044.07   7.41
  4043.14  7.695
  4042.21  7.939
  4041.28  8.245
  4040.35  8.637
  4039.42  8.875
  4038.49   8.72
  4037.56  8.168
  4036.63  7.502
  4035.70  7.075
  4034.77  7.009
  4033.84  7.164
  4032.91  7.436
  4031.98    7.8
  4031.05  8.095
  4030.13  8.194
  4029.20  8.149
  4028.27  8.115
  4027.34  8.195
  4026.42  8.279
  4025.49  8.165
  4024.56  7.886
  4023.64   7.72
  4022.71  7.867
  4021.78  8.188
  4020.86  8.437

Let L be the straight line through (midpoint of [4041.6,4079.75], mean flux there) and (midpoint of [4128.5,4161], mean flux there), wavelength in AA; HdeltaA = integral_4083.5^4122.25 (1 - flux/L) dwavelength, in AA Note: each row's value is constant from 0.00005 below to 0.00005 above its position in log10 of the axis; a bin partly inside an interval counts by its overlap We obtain 3.8 AA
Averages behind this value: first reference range 7.71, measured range 6.83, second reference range 7.42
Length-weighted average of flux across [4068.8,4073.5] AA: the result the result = 7.77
